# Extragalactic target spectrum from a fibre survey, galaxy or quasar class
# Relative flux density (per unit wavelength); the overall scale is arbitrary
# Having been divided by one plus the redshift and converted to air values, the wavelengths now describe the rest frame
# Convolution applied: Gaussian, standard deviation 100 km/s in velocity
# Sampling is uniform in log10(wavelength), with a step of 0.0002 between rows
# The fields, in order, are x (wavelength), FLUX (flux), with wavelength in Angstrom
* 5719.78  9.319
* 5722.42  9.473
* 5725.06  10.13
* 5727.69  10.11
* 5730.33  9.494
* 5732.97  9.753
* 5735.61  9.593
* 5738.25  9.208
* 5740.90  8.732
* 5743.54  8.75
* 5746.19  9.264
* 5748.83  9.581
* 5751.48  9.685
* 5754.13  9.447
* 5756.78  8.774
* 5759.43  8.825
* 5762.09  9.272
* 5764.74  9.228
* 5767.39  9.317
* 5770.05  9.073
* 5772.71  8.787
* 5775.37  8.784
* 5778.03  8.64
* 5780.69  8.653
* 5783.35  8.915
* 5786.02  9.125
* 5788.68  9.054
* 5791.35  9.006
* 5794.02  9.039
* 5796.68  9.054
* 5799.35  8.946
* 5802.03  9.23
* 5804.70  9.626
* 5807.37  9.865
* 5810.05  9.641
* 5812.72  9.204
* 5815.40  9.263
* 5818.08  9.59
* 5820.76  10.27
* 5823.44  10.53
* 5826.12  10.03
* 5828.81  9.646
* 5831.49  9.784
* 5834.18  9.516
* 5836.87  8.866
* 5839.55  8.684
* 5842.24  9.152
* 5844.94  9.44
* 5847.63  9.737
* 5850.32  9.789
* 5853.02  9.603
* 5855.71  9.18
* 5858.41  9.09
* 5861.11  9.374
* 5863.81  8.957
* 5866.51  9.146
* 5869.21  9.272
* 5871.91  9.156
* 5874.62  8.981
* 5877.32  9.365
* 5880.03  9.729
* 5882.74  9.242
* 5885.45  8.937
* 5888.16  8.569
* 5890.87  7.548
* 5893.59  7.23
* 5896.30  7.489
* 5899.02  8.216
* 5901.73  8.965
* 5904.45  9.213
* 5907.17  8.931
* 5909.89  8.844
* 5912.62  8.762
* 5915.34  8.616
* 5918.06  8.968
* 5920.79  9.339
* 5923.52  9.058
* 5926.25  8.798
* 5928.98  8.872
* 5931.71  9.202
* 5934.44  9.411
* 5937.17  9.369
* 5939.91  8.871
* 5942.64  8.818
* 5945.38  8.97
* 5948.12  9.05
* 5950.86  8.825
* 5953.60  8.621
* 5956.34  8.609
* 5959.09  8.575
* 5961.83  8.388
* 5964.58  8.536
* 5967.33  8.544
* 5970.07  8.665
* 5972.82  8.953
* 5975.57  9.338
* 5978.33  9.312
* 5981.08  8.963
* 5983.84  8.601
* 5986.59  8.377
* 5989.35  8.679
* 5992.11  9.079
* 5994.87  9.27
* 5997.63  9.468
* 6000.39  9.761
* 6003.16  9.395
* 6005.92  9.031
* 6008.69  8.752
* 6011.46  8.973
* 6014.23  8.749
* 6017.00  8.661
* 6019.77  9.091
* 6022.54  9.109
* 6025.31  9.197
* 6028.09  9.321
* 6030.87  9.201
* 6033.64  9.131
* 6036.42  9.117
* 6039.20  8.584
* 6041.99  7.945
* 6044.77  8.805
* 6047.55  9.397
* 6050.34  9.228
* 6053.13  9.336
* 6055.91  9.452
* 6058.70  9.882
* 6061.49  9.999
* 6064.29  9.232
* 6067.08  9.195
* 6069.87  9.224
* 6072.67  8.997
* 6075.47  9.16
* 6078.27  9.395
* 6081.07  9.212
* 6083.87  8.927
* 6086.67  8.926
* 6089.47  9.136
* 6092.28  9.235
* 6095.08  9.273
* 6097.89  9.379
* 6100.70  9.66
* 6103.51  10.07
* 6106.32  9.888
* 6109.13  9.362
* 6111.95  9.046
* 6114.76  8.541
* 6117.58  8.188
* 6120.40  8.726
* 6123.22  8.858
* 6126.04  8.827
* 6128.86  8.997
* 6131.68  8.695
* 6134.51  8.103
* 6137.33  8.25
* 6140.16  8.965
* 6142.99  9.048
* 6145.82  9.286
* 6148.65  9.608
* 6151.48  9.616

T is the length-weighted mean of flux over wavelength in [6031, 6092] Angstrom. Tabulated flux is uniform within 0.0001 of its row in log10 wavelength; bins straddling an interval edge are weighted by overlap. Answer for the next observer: 9.16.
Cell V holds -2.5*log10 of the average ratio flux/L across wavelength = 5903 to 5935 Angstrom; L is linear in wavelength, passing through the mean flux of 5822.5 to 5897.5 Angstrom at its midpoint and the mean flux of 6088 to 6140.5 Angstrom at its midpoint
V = 0.01 mag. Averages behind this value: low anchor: 9.14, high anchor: 9.01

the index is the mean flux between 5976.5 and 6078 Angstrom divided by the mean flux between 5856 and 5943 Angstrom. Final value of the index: 1.0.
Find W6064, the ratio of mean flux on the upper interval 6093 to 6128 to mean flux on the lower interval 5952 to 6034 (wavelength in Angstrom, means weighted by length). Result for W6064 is 1.02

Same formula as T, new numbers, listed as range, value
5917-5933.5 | 9.05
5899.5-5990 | 8.88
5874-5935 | 8.78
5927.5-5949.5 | 9.07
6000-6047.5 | 8.98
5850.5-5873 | 9.25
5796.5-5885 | 9.42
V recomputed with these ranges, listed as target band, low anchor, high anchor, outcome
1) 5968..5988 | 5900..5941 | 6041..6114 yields 0.028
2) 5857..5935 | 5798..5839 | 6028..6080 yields 0.070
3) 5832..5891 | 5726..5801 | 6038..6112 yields -0.001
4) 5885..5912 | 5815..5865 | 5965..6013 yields 0.113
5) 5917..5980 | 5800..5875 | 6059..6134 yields 0.049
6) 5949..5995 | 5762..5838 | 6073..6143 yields 0.046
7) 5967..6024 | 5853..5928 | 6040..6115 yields 0.011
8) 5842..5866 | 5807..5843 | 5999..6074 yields 0.017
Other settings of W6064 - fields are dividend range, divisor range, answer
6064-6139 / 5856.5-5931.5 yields 1.02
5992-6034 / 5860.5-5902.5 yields 1.04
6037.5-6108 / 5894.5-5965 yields 1.05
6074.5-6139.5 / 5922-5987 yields 1.02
